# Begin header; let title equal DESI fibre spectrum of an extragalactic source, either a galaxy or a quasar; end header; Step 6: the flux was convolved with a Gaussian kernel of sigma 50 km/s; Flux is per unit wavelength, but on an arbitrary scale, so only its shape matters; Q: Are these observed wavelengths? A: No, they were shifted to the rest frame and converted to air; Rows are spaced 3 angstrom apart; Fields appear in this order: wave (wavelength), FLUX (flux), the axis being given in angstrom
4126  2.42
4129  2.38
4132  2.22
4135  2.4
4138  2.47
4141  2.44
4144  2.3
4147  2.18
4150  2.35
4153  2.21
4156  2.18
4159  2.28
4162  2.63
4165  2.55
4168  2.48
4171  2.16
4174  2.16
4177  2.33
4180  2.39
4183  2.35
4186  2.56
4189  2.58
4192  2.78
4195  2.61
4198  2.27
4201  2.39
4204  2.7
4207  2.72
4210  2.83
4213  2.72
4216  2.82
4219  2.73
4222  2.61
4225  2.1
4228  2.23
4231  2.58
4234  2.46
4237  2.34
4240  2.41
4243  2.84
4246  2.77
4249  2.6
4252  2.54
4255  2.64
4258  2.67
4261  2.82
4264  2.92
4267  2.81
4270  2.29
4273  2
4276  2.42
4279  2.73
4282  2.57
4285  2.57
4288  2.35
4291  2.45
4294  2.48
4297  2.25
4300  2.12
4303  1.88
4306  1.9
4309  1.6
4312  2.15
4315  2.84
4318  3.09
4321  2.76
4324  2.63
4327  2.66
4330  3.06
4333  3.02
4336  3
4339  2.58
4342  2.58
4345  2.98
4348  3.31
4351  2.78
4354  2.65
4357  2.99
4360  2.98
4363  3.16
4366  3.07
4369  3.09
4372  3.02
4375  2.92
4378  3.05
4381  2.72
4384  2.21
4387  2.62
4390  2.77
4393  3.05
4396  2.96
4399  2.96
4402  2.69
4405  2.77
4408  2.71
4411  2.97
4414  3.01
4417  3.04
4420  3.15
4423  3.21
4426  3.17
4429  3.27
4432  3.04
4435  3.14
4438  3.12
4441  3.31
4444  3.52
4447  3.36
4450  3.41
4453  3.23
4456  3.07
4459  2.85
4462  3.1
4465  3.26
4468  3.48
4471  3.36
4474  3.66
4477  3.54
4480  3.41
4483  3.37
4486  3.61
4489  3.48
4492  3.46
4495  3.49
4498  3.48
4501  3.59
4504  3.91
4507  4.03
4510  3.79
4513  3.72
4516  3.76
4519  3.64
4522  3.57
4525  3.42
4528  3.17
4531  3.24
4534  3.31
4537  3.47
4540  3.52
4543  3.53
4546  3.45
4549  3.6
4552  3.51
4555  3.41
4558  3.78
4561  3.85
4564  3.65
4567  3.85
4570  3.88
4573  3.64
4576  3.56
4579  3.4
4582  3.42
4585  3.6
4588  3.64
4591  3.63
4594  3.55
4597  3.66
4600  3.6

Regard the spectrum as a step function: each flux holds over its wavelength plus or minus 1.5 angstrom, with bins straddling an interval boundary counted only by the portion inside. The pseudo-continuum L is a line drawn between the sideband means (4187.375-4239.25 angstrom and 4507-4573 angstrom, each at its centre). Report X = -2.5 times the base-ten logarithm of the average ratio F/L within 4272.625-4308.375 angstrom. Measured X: 0.21 mag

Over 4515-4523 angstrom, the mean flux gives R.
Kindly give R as 3.66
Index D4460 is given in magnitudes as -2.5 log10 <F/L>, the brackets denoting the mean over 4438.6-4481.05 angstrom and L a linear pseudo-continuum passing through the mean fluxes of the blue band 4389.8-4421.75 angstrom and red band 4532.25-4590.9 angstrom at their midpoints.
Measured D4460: -0.056 mag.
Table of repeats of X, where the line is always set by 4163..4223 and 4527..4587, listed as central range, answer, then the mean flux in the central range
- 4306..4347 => 0.09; 2.67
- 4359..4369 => -0.02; 3.08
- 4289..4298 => 0.17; 2.4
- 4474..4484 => -0.05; 3.48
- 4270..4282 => 0.16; 2.4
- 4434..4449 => -0.02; 3.3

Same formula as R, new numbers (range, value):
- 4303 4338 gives 2.58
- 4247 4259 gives 2.62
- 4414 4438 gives 3.14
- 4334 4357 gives 2.85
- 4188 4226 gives 2.61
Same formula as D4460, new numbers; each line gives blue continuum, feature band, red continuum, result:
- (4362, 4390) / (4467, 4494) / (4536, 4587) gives -0.07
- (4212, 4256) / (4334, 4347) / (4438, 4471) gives 0.03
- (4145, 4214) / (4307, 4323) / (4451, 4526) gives 0.18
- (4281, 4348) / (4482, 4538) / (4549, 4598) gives -0.06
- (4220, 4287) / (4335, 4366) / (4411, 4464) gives -0.01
